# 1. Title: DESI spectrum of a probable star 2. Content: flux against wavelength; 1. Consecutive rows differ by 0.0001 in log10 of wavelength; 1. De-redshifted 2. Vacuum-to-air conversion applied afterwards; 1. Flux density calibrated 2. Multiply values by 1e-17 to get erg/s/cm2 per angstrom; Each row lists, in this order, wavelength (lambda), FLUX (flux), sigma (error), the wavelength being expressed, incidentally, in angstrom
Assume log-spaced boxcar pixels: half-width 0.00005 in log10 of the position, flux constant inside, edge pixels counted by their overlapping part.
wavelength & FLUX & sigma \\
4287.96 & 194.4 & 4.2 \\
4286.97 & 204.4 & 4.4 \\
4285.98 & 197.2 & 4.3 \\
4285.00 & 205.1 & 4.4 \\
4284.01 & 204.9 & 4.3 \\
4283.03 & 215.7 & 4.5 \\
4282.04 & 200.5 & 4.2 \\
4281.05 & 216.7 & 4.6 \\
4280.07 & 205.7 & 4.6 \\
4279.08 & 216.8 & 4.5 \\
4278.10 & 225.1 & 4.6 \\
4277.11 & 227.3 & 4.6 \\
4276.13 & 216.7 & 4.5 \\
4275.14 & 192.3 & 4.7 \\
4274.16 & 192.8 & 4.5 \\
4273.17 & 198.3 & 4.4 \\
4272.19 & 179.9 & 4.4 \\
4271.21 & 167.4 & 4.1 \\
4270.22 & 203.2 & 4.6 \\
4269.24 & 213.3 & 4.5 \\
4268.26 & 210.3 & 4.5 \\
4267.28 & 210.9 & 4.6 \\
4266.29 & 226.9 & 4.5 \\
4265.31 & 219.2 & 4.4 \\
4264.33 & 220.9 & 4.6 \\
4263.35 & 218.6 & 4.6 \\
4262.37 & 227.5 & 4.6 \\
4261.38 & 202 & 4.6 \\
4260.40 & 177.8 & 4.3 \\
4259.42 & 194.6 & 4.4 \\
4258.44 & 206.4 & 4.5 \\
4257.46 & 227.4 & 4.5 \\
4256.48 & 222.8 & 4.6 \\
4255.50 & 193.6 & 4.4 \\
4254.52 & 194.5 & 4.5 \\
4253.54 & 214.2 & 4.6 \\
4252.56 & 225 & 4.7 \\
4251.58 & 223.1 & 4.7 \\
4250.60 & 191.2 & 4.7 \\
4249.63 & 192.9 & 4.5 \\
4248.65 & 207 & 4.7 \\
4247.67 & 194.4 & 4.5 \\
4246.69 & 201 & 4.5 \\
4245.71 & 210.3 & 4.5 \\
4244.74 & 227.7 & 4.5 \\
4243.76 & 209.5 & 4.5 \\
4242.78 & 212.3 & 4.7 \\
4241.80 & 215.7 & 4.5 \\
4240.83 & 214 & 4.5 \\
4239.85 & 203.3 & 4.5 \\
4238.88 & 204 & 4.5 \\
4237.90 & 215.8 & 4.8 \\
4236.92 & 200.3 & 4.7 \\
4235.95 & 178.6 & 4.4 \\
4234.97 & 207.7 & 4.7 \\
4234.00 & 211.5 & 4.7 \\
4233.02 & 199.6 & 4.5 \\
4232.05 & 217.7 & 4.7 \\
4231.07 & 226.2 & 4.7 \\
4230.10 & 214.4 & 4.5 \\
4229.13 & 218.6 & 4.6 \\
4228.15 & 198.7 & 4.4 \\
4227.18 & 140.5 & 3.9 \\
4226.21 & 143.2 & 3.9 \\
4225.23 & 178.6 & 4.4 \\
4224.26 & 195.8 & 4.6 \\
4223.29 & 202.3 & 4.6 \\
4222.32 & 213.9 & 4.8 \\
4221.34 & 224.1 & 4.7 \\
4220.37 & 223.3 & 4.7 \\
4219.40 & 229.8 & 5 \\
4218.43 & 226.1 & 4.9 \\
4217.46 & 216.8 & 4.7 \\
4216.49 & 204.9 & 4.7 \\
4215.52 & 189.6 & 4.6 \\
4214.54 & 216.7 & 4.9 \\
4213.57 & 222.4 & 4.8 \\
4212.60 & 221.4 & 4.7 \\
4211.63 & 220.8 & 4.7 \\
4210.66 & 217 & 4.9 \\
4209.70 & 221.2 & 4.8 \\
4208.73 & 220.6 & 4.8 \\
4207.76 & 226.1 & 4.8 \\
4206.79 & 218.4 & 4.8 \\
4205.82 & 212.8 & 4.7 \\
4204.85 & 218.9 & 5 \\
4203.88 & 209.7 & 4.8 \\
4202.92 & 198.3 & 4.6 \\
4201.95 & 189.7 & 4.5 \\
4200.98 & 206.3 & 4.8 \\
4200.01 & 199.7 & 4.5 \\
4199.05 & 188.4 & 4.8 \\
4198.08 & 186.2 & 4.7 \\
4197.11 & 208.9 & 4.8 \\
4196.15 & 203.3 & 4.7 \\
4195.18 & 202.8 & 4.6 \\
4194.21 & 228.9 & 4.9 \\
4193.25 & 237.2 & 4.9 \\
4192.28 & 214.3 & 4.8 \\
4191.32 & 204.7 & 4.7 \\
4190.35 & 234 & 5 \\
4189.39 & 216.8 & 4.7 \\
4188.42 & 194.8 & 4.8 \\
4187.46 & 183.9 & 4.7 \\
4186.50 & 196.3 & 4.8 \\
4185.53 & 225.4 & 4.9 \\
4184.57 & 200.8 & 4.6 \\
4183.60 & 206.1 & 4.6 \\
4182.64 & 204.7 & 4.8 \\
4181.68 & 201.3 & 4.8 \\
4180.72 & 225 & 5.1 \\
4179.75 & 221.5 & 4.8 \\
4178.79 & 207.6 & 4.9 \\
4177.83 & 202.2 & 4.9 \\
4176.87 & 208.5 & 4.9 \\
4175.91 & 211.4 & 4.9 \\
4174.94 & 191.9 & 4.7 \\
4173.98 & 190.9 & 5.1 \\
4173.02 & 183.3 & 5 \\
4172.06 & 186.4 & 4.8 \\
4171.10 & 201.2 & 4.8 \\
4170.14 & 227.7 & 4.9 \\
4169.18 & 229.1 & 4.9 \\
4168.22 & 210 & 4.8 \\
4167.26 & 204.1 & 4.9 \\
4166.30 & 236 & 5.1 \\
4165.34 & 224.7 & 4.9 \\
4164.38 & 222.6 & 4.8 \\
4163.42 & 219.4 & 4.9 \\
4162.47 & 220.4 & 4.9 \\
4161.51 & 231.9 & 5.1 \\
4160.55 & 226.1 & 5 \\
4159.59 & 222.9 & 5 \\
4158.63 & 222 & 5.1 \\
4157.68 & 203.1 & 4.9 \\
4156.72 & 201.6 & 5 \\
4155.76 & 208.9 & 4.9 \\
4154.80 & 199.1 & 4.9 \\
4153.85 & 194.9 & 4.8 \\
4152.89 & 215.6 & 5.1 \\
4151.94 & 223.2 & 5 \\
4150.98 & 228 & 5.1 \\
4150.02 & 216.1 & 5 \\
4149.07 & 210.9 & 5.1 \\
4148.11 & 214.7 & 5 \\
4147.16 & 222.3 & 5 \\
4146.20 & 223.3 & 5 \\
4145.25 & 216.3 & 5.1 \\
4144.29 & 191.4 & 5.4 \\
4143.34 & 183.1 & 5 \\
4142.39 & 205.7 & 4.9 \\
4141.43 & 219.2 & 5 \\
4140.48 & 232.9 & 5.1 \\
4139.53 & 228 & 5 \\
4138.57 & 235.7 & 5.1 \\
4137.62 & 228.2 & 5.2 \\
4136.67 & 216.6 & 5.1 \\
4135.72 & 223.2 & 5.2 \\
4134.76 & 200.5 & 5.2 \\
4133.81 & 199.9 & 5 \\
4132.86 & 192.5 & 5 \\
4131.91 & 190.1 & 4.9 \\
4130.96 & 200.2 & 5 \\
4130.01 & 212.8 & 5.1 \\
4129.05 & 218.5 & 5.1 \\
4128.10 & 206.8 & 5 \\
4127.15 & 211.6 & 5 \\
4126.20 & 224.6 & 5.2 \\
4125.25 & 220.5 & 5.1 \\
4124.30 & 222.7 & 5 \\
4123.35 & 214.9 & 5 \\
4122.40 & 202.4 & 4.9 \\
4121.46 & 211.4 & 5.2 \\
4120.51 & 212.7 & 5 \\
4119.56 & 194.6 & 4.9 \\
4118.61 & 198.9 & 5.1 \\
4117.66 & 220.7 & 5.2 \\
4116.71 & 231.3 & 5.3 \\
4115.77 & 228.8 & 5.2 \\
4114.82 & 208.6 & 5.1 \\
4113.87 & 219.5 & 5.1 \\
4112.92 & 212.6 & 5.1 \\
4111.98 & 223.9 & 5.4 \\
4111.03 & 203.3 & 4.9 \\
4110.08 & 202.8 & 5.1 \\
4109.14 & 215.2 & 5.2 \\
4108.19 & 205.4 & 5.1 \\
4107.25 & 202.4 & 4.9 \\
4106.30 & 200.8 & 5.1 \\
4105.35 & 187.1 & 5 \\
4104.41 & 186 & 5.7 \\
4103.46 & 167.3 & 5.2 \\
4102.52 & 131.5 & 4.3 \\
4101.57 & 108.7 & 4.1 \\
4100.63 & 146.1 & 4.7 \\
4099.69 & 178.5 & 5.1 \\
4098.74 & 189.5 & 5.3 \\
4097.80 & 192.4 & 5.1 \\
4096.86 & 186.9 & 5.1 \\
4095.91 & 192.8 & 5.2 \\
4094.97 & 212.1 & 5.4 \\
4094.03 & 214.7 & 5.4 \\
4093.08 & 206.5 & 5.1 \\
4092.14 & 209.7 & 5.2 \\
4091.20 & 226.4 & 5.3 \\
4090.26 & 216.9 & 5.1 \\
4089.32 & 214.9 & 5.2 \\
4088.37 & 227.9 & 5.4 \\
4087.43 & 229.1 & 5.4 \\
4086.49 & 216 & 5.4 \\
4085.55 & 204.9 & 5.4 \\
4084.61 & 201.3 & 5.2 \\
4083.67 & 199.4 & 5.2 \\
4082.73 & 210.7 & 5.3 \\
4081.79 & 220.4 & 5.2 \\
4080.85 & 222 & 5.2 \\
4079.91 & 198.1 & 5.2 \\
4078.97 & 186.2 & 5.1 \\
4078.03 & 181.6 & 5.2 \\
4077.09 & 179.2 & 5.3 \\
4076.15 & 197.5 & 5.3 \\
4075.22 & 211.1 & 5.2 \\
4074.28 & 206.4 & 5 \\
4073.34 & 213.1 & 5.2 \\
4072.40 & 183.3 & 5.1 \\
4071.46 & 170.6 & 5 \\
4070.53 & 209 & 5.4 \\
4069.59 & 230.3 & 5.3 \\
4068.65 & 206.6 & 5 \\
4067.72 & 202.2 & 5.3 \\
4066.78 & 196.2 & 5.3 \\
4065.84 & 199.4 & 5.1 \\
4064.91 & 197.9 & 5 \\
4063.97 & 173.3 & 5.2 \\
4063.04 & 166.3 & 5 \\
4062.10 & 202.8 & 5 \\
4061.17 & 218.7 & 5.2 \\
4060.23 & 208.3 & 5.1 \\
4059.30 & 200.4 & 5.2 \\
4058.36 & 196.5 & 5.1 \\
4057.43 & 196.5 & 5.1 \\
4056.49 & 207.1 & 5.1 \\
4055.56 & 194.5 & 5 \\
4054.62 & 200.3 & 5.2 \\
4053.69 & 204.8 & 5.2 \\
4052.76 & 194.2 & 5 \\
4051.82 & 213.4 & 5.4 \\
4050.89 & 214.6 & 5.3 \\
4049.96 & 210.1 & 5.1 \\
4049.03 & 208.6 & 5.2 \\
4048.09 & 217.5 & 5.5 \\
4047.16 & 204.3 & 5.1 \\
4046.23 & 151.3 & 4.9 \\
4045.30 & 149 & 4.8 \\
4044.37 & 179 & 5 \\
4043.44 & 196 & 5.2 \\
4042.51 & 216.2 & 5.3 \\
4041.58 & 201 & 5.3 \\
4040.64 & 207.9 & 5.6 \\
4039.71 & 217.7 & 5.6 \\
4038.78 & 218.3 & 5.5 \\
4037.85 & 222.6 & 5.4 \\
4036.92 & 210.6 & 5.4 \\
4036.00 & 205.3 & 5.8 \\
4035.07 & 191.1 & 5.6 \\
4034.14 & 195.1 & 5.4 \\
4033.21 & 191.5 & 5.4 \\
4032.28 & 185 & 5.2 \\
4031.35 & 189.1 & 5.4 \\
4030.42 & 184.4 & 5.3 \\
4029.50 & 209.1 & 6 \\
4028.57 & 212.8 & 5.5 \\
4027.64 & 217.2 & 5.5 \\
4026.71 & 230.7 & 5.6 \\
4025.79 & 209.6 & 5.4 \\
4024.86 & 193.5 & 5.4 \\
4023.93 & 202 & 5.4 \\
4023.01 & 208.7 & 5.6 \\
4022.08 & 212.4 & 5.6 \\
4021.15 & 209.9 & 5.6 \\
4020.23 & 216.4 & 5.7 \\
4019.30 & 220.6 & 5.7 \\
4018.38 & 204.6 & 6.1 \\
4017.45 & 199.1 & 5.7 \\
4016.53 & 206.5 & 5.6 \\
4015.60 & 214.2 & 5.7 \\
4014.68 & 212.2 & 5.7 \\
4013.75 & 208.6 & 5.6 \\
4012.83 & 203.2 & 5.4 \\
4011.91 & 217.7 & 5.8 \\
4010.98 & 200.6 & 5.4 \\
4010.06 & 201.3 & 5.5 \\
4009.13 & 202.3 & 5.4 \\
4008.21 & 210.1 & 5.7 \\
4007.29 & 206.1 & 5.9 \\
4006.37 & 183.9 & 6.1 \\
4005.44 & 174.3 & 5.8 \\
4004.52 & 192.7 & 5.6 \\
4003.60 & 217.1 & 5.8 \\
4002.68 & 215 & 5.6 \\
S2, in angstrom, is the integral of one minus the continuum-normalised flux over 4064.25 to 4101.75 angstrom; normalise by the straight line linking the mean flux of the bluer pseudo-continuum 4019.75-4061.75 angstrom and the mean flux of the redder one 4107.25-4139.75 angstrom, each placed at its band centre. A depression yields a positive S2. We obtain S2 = 1.3 angstrom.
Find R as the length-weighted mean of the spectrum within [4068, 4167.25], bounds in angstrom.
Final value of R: 207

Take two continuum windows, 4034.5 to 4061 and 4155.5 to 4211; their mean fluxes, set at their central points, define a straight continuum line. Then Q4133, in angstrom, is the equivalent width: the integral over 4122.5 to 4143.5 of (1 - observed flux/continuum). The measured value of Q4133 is -0.6 angstrom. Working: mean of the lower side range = 201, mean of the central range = 213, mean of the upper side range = 211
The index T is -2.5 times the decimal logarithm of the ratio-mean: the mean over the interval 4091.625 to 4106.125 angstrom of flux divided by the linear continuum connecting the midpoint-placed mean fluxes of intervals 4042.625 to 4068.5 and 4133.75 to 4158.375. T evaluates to 0.133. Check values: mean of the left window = 197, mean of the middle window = 181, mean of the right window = 213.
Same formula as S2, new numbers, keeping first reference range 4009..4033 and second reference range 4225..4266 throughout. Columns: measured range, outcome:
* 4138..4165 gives -1.33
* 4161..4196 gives -0.98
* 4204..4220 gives -0.96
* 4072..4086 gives 0.34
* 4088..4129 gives 0.73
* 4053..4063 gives 0.24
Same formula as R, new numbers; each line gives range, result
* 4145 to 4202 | 211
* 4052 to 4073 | 198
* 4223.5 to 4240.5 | 198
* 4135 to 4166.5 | 217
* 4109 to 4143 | 214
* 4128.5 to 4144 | 211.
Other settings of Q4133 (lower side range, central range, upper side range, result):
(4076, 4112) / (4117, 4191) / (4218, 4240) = -4.4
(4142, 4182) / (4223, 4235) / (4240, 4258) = 0.8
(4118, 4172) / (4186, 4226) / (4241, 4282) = 0.2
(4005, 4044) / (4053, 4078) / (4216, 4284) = 0.8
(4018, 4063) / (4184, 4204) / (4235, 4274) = -0.1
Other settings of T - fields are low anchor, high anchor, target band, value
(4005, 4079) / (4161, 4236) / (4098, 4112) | 0.125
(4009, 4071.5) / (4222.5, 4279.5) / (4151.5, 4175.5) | -0.041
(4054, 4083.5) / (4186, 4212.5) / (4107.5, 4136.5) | -0.038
